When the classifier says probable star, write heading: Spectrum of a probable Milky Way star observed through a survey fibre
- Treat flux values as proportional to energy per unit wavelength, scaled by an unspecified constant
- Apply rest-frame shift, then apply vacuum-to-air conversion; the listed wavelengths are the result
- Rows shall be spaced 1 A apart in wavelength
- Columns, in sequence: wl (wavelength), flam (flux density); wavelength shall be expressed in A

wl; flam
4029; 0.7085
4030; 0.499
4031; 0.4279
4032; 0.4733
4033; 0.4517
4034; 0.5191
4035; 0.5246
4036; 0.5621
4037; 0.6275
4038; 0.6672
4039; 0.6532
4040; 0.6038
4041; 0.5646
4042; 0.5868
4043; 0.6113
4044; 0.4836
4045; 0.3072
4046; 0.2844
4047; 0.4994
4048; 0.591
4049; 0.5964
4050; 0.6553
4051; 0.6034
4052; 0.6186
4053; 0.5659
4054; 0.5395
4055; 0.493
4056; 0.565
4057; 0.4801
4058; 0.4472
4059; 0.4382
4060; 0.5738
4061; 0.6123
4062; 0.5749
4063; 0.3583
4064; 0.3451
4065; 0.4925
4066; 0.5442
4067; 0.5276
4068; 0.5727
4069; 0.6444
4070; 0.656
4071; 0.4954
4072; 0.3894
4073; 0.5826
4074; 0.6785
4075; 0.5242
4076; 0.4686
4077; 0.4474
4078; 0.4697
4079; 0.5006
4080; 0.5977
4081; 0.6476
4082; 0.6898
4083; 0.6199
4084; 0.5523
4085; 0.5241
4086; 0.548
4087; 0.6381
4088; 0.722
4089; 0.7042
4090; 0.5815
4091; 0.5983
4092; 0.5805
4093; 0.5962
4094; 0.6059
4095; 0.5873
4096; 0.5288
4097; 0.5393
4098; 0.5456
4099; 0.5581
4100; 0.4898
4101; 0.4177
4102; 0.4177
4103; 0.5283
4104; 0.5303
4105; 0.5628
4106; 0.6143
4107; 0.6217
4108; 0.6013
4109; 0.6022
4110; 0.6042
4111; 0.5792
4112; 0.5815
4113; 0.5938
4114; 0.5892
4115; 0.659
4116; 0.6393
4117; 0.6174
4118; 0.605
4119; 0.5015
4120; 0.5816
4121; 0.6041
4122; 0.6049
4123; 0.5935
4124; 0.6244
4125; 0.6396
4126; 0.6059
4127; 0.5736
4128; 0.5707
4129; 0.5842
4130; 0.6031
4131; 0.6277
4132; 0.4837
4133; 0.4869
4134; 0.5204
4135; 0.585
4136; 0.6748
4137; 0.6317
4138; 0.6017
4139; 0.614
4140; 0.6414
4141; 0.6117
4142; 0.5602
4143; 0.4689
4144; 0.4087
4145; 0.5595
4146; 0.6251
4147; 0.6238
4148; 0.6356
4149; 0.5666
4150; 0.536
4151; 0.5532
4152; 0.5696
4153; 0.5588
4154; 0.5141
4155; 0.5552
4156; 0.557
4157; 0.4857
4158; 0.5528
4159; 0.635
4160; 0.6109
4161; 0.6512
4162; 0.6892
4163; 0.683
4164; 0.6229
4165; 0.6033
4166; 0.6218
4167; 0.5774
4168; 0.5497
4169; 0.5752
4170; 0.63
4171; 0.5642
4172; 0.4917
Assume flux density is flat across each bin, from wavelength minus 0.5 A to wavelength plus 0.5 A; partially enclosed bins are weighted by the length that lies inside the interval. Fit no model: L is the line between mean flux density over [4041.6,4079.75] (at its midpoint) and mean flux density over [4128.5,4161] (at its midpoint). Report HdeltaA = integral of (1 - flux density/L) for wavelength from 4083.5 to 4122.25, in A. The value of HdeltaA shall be -2.2 A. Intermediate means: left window 0.522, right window 0.571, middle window 0.578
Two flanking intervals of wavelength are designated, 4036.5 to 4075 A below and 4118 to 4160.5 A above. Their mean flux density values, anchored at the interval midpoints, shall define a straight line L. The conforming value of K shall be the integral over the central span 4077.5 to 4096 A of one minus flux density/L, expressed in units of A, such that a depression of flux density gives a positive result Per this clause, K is -1.4 A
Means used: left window 0.54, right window 0.575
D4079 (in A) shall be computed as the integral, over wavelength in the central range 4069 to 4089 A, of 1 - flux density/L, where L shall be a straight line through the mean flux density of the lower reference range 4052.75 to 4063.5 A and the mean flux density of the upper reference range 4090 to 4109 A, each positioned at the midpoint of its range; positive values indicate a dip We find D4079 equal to -1.4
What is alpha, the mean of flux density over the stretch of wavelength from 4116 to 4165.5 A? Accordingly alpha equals 0.585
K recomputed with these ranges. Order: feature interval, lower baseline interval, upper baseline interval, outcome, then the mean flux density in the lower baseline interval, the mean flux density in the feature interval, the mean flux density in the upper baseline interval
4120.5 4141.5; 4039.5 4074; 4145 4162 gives -1.0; 0.529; 0.594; 0.58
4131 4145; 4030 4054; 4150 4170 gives 0.4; 0.542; 0.563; 0.587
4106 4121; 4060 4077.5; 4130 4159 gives -1.3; 0.526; 0.599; 0.567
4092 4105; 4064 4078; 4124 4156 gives 0.4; 0.531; 0.532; 0.574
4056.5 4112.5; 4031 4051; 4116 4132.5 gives 1.3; 0.539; 0.552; 0.59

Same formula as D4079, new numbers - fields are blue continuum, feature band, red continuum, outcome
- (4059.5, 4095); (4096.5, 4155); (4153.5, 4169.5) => 0.7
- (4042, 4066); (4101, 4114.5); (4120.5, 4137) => 0.0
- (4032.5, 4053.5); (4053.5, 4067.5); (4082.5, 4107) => 1.4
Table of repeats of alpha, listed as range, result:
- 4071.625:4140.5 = 0.578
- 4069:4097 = 0.576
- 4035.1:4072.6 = 0.536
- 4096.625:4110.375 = 0.545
